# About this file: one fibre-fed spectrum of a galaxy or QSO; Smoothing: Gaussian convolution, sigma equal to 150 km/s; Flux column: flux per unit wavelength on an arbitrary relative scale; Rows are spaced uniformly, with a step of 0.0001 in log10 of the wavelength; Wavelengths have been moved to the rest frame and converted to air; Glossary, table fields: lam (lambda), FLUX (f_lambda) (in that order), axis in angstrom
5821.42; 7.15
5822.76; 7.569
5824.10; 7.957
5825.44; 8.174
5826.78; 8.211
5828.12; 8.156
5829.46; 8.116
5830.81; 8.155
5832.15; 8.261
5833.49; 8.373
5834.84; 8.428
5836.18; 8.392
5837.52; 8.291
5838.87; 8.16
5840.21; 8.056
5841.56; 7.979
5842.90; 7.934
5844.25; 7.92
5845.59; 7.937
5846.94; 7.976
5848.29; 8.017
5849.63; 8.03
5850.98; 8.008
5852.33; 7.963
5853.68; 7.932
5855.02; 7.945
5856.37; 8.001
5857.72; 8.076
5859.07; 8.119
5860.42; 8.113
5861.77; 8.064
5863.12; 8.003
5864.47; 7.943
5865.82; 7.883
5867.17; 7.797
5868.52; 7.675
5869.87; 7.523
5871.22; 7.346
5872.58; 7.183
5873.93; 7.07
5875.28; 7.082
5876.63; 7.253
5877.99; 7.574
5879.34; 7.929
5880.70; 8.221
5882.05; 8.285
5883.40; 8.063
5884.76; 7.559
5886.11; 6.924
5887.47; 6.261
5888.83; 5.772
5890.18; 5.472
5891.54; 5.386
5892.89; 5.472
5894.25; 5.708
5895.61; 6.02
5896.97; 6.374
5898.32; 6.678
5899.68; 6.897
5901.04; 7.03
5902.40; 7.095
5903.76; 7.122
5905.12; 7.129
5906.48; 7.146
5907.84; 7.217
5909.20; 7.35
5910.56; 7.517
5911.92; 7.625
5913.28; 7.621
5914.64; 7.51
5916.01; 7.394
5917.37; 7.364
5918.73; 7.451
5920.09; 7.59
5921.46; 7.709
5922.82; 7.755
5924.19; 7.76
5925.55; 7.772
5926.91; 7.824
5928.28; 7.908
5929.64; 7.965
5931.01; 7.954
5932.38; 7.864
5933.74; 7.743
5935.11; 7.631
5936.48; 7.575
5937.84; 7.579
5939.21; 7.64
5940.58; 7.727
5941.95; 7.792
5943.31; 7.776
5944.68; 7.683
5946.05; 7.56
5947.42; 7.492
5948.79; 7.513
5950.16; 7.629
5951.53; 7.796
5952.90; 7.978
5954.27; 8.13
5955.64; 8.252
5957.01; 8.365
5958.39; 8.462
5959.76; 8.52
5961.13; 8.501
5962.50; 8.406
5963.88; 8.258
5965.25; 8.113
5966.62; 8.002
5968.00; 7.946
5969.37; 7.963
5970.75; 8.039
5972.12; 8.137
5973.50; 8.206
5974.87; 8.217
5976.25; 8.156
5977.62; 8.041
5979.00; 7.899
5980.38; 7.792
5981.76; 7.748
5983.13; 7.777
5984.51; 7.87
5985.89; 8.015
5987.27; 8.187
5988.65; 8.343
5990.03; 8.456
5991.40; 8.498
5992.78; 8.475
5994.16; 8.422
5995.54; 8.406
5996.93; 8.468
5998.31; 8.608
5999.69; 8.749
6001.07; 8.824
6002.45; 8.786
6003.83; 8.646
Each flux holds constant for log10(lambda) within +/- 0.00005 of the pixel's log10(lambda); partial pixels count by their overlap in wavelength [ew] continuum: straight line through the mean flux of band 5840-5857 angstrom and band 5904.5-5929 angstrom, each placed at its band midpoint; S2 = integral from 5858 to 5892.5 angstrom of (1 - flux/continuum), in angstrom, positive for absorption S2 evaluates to 1.9 angstrom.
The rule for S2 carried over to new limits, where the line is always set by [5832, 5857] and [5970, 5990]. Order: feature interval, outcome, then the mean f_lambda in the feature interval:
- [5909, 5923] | 0.92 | 7.53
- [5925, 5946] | 0.78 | 7.76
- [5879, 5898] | 3.34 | 6.65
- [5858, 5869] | 0.16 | 7.96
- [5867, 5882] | 1.00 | 7.54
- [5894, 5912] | 2.54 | 6.93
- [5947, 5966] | -0.14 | 8.11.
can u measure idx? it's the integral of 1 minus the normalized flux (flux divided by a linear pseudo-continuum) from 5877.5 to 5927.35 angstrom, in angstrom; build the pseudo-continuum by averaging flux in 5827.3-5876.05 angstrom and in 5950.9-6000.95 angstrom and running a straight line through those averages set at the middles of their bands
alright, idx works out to 5.8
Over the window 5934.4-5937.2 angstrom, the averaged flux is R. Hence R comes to 7.6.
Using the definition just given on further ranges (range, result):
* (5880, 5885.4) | 8.03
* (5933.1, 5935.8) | 7.67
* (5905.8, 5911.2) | 7.31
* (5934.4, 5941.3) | 7.62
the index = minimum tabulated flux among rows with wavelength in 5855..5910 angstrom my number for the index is 5.386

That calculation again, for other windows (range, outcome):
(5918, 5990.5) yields 7.451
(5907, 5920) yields 7.217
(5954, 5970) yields 7.946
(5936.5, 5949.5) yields 7.492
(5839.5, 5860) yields 7.92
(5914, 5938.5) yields 7.364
